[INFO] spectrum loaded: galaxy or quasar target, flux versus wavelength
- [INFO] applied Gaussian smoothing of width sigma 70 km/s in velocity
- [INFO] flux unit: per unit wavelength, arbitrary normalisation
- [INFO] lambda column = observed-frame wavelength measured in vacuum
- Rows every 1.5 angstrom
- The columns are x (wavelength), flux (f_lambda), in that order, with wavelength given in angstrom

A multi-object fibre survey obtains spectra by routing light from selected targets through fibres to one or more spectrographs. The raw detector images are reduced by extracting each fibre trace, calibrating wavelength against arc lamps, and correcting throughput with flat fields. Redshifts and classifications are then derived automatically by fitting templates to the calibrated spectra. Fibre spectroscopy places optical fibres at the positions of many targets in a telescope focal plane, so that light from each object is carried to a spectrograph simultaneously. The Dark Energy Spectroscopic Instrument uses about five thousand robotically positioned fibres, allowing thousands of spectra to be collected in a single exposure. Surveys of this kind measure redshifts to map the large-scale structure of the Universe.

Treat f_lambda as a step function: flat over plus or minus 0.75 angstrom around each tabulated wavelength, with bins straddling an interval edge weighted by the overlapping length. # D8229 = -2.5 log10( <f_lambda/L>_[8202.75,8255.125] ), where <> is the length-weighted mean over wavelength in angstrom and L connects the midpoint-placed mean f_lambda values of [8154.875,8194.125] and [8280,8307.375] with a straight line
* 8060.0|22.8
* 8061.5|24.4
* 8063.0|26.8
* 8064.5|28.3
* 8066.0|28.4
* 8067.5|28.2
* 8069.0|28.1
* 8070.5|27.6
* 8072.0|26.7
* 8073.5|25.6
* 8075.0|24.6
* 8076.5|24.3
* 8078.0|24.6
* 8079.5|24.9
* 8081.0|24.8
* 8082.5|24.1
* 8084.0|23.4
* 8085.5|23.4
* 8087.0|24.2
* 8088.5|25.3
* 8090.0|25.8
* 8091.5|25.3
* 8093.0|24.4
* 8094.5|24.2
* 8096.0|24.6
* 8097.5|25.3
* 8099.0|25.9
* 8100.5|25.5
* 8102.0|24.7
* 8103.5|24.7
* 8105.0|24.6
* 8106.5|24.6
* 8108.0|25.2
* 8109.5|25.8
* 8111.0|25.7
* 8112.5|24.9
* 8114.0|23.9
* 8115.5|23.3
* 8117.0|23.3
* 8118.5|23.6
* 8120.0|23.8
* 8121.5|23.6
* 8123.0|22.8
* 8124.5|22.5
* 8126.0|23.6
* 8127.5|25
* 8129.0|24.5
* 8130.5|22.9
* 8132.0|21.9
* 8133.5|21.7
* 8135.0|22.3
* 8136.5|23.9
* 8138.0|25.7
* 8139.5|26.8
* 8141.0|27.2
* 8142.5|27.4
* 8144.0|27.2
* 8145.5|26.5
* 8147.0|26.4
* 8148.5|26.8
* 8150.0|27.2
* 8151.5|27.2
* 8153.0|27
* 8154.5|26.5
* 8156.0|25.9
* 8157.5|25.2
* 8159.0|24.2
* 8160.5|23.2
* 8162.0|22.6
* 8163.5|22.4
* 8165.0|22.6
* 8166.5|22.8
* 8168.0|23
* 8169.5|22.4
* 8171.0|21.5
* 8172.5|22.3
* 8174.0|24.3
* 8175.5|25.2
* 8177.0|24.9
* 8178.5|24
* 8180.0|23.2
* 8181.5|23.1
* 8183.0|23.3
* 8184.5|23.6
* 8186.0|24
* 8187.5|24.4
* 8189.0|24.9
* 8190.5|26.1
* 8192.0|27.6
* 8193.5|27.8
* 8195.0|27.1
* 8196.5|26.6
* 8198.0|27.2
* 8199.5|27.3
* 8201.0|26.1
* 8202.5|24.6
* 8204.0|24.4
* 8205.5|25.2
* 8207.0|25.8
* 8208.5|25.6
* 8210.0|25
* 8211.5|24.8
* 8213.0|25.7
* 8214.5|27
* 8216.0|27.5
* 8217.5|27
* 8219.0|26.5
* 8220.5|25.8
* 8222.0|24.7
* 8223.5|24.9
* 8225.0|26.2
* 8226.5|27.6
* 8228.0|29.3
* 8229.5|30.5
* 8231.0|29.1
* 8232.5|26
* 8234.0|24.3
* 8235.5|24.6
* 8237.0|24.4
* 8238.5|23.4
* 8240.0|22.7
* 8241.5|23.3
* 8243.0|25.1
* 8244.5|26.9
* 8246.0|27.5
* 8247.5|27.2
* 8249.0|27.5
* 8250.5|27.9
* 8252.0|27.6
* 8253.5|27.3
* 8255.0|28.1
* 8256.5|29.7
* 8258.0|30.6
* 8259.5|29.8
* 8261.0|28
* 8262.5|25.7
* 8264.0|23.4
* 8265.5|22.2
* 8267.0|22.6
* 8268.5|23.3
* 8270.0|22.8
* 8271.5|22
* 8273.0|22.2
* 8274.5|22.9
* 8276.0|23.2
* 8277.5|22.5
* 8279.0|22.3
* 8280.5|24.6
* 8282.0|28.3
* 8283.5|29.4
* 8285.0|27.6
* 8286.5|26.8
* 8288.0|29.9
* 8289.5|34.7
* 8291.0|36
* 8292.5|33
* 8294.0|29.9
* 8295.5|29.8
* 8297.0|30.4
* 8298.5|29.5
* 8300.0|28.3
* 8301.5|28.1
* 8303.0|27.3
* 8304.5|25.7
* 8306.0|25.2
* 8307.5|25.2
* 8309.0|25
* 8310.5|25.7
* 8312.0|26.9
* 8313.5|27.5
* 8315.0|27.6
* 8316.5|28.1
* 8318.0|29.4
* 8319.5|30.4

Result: 0.008 mag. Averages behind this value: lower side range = 24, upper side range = 29.1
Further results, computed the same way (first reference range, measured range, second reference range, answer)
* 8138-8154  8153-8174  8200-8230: 0.135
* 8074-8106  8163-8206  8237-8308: 0.052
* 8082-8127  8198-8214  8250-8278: -0.023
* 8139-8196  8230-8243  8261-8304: 0.050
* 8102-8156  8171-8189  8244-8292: 0.076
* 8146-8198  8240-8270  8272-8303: 0.028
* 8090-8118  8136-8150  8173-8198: -0.068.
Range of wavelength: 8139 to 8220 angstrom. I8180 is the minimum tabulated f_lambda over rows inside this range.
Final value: 21.5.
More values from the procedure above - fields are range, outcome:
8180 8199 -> 23.1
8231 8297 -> 22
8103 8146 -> 21.7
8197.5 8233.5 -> 24.4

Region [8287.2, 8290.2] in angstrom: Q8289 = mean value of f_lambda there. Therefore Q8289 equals 32.2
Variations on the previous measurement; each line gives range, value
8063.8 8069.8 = 28.2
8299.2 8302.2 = 28.2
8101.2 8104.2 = 24.7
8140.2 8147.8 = 26.9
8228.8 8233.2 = 28.5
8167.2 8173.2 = 22.3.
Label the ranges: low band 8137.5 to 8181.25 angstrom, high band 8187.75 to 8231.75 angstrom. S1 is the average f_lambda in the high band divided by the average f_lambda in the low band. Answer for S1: 1.1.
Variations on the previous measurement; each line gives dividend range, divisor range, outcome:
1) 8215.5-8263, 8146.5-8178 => 1.10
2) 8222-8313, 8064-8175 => 1.08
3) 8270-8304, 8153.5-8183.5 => 1.16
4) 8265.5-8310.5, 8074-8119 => 1.09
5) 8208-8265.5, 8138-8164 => 1.02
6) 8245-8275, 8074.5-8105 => 1.05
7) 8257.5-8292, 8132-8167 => 1.04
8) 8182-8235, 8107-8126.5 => 1.09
